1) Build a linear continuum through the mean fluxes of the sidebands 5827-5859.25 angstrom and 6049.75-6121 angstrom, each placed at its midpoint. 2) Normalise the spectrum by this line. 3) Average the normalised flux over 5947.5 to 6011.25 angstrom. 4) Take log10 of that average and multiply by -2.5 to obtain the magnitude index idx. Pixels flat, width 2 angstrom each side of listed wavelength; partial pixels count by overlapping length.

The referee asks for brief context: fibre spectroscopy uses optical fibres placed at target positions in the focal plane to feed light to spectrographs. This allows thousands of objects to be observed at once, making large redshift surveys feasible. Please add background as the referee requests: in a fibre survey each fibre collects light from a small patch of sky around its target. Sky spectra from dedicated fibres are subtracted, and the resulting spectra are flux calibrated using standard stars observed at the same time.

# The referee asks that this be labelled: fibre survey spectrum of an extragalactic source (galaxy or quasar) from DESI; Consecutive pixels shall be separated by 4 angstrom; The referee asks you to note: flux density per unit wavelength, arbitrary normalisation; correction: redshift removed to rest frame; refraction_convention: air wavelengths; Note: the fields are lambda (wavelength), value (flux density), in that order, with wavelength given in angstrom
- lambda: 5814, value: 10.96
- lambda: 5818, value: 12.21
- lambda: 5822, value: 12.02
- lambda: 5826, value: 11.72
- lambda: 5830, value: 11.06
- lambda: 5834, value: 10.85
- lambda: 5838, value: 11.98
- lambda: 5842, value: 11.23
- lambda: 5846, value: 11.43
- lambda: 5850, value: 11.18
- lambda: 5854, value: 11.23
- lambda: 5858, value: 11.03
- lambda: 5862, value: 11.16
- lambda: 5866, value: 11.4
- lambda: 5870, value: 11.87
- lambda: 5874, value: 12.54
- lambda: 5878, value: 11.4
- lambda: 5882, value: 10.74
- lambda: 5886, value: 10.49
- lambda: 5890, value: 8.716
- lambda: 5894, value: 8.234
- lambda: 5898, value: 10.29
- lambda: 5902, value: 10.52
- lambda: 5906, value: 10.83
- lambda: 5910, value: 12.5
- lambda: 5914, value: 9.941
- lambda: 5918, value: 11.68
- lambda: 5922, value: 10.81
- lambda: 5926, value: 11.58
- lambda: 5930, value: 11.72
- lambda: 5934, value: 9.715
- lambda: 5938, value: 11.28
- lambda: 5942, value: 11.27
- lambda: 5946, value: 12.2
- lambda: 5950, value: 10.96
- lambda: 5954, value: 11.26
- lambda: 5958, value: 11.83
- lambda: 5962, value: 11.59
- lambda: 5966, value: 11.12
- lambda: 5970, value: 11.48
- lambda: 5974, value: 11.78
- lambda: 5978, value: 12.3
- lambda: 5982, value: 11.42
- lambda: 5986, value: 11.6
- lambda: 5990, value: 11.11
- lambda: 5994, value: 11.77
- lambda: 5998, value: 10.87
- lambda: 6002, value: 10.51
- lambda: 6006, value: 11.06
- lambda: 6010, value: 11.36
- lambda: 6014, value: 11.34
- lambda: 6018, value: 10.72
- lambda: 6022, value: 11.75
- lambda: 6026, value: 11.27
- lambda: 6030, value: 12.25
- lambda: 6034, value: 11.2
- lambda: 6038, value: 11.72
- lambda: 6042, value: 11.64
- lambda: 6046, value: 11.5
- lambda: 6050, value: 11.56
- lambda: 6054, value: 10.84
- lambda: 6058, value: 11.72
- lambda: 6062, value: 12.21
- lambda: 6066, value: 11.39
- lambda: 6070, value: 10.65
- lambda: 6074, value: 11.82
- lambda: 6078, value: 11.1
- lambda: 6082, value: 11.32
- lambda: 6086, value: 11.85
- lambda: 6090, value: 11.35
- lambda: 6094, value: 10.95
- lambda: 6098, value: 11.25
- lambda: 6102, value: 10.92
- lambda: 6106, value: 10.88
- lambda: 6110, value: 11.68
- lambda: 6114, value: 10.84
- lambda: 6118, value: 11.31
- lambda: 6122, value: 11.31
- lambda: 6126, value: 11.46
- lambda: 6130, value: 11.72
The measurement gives -0.009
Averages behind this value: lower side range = 11.3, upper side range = 11.3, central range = 11.4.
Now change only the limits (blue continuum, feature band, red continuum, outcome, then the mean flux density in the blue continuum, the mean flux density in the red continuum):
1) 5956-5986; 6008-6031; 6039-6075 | 0.013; 11.6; 11.5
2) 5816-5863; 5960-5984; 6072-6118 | -0.025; 11.4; 11.3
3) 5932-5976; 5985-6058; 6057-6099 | 0.003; 11.3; 11.4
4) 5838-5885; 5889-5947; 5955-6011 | 0.062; 11.4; 11.4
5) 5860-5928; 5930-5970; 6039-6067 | -0.017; 10.9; 11.6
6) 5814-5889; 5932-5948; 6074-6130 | 0.022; 11.4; 11.3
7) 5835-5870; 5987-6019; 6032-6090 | 0.030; 11.3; 11.5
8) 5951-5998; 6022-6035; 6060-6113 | -0.019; 11.5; 11.3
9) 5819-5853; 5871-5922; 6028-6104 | 0.075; 11.5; 11.4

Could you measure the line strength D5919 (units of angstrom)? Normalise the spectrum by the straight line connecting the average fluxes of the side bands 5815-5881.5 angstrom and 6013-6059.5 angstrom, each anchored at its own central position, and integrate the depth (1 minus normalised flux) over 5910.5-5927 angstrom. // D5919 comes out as 0.5 angstrom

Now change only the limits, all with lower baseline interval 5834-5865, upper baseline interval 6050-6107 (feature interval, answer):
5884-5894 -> 1.7 angstrom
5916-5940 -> 0.4 angstrom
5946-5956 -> 0.0 angstrom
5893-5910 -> 1.4 angstrom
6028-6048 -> -0.6 angstrom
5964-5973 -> 0.0 angstrom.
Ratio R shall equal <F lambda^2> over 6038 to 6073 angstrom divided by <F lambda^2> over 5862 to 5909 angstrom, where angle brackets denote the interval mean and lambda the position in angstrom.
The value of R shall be 1.13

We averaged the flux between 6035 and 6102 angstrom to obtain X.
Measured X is 11.4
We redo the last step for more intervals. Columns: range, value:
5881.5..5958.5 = 10.8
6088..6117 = 11.1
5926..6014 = 11.3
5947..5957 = 11.3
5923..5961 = 11.3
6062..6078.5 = 11.4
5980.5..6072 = 11.4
